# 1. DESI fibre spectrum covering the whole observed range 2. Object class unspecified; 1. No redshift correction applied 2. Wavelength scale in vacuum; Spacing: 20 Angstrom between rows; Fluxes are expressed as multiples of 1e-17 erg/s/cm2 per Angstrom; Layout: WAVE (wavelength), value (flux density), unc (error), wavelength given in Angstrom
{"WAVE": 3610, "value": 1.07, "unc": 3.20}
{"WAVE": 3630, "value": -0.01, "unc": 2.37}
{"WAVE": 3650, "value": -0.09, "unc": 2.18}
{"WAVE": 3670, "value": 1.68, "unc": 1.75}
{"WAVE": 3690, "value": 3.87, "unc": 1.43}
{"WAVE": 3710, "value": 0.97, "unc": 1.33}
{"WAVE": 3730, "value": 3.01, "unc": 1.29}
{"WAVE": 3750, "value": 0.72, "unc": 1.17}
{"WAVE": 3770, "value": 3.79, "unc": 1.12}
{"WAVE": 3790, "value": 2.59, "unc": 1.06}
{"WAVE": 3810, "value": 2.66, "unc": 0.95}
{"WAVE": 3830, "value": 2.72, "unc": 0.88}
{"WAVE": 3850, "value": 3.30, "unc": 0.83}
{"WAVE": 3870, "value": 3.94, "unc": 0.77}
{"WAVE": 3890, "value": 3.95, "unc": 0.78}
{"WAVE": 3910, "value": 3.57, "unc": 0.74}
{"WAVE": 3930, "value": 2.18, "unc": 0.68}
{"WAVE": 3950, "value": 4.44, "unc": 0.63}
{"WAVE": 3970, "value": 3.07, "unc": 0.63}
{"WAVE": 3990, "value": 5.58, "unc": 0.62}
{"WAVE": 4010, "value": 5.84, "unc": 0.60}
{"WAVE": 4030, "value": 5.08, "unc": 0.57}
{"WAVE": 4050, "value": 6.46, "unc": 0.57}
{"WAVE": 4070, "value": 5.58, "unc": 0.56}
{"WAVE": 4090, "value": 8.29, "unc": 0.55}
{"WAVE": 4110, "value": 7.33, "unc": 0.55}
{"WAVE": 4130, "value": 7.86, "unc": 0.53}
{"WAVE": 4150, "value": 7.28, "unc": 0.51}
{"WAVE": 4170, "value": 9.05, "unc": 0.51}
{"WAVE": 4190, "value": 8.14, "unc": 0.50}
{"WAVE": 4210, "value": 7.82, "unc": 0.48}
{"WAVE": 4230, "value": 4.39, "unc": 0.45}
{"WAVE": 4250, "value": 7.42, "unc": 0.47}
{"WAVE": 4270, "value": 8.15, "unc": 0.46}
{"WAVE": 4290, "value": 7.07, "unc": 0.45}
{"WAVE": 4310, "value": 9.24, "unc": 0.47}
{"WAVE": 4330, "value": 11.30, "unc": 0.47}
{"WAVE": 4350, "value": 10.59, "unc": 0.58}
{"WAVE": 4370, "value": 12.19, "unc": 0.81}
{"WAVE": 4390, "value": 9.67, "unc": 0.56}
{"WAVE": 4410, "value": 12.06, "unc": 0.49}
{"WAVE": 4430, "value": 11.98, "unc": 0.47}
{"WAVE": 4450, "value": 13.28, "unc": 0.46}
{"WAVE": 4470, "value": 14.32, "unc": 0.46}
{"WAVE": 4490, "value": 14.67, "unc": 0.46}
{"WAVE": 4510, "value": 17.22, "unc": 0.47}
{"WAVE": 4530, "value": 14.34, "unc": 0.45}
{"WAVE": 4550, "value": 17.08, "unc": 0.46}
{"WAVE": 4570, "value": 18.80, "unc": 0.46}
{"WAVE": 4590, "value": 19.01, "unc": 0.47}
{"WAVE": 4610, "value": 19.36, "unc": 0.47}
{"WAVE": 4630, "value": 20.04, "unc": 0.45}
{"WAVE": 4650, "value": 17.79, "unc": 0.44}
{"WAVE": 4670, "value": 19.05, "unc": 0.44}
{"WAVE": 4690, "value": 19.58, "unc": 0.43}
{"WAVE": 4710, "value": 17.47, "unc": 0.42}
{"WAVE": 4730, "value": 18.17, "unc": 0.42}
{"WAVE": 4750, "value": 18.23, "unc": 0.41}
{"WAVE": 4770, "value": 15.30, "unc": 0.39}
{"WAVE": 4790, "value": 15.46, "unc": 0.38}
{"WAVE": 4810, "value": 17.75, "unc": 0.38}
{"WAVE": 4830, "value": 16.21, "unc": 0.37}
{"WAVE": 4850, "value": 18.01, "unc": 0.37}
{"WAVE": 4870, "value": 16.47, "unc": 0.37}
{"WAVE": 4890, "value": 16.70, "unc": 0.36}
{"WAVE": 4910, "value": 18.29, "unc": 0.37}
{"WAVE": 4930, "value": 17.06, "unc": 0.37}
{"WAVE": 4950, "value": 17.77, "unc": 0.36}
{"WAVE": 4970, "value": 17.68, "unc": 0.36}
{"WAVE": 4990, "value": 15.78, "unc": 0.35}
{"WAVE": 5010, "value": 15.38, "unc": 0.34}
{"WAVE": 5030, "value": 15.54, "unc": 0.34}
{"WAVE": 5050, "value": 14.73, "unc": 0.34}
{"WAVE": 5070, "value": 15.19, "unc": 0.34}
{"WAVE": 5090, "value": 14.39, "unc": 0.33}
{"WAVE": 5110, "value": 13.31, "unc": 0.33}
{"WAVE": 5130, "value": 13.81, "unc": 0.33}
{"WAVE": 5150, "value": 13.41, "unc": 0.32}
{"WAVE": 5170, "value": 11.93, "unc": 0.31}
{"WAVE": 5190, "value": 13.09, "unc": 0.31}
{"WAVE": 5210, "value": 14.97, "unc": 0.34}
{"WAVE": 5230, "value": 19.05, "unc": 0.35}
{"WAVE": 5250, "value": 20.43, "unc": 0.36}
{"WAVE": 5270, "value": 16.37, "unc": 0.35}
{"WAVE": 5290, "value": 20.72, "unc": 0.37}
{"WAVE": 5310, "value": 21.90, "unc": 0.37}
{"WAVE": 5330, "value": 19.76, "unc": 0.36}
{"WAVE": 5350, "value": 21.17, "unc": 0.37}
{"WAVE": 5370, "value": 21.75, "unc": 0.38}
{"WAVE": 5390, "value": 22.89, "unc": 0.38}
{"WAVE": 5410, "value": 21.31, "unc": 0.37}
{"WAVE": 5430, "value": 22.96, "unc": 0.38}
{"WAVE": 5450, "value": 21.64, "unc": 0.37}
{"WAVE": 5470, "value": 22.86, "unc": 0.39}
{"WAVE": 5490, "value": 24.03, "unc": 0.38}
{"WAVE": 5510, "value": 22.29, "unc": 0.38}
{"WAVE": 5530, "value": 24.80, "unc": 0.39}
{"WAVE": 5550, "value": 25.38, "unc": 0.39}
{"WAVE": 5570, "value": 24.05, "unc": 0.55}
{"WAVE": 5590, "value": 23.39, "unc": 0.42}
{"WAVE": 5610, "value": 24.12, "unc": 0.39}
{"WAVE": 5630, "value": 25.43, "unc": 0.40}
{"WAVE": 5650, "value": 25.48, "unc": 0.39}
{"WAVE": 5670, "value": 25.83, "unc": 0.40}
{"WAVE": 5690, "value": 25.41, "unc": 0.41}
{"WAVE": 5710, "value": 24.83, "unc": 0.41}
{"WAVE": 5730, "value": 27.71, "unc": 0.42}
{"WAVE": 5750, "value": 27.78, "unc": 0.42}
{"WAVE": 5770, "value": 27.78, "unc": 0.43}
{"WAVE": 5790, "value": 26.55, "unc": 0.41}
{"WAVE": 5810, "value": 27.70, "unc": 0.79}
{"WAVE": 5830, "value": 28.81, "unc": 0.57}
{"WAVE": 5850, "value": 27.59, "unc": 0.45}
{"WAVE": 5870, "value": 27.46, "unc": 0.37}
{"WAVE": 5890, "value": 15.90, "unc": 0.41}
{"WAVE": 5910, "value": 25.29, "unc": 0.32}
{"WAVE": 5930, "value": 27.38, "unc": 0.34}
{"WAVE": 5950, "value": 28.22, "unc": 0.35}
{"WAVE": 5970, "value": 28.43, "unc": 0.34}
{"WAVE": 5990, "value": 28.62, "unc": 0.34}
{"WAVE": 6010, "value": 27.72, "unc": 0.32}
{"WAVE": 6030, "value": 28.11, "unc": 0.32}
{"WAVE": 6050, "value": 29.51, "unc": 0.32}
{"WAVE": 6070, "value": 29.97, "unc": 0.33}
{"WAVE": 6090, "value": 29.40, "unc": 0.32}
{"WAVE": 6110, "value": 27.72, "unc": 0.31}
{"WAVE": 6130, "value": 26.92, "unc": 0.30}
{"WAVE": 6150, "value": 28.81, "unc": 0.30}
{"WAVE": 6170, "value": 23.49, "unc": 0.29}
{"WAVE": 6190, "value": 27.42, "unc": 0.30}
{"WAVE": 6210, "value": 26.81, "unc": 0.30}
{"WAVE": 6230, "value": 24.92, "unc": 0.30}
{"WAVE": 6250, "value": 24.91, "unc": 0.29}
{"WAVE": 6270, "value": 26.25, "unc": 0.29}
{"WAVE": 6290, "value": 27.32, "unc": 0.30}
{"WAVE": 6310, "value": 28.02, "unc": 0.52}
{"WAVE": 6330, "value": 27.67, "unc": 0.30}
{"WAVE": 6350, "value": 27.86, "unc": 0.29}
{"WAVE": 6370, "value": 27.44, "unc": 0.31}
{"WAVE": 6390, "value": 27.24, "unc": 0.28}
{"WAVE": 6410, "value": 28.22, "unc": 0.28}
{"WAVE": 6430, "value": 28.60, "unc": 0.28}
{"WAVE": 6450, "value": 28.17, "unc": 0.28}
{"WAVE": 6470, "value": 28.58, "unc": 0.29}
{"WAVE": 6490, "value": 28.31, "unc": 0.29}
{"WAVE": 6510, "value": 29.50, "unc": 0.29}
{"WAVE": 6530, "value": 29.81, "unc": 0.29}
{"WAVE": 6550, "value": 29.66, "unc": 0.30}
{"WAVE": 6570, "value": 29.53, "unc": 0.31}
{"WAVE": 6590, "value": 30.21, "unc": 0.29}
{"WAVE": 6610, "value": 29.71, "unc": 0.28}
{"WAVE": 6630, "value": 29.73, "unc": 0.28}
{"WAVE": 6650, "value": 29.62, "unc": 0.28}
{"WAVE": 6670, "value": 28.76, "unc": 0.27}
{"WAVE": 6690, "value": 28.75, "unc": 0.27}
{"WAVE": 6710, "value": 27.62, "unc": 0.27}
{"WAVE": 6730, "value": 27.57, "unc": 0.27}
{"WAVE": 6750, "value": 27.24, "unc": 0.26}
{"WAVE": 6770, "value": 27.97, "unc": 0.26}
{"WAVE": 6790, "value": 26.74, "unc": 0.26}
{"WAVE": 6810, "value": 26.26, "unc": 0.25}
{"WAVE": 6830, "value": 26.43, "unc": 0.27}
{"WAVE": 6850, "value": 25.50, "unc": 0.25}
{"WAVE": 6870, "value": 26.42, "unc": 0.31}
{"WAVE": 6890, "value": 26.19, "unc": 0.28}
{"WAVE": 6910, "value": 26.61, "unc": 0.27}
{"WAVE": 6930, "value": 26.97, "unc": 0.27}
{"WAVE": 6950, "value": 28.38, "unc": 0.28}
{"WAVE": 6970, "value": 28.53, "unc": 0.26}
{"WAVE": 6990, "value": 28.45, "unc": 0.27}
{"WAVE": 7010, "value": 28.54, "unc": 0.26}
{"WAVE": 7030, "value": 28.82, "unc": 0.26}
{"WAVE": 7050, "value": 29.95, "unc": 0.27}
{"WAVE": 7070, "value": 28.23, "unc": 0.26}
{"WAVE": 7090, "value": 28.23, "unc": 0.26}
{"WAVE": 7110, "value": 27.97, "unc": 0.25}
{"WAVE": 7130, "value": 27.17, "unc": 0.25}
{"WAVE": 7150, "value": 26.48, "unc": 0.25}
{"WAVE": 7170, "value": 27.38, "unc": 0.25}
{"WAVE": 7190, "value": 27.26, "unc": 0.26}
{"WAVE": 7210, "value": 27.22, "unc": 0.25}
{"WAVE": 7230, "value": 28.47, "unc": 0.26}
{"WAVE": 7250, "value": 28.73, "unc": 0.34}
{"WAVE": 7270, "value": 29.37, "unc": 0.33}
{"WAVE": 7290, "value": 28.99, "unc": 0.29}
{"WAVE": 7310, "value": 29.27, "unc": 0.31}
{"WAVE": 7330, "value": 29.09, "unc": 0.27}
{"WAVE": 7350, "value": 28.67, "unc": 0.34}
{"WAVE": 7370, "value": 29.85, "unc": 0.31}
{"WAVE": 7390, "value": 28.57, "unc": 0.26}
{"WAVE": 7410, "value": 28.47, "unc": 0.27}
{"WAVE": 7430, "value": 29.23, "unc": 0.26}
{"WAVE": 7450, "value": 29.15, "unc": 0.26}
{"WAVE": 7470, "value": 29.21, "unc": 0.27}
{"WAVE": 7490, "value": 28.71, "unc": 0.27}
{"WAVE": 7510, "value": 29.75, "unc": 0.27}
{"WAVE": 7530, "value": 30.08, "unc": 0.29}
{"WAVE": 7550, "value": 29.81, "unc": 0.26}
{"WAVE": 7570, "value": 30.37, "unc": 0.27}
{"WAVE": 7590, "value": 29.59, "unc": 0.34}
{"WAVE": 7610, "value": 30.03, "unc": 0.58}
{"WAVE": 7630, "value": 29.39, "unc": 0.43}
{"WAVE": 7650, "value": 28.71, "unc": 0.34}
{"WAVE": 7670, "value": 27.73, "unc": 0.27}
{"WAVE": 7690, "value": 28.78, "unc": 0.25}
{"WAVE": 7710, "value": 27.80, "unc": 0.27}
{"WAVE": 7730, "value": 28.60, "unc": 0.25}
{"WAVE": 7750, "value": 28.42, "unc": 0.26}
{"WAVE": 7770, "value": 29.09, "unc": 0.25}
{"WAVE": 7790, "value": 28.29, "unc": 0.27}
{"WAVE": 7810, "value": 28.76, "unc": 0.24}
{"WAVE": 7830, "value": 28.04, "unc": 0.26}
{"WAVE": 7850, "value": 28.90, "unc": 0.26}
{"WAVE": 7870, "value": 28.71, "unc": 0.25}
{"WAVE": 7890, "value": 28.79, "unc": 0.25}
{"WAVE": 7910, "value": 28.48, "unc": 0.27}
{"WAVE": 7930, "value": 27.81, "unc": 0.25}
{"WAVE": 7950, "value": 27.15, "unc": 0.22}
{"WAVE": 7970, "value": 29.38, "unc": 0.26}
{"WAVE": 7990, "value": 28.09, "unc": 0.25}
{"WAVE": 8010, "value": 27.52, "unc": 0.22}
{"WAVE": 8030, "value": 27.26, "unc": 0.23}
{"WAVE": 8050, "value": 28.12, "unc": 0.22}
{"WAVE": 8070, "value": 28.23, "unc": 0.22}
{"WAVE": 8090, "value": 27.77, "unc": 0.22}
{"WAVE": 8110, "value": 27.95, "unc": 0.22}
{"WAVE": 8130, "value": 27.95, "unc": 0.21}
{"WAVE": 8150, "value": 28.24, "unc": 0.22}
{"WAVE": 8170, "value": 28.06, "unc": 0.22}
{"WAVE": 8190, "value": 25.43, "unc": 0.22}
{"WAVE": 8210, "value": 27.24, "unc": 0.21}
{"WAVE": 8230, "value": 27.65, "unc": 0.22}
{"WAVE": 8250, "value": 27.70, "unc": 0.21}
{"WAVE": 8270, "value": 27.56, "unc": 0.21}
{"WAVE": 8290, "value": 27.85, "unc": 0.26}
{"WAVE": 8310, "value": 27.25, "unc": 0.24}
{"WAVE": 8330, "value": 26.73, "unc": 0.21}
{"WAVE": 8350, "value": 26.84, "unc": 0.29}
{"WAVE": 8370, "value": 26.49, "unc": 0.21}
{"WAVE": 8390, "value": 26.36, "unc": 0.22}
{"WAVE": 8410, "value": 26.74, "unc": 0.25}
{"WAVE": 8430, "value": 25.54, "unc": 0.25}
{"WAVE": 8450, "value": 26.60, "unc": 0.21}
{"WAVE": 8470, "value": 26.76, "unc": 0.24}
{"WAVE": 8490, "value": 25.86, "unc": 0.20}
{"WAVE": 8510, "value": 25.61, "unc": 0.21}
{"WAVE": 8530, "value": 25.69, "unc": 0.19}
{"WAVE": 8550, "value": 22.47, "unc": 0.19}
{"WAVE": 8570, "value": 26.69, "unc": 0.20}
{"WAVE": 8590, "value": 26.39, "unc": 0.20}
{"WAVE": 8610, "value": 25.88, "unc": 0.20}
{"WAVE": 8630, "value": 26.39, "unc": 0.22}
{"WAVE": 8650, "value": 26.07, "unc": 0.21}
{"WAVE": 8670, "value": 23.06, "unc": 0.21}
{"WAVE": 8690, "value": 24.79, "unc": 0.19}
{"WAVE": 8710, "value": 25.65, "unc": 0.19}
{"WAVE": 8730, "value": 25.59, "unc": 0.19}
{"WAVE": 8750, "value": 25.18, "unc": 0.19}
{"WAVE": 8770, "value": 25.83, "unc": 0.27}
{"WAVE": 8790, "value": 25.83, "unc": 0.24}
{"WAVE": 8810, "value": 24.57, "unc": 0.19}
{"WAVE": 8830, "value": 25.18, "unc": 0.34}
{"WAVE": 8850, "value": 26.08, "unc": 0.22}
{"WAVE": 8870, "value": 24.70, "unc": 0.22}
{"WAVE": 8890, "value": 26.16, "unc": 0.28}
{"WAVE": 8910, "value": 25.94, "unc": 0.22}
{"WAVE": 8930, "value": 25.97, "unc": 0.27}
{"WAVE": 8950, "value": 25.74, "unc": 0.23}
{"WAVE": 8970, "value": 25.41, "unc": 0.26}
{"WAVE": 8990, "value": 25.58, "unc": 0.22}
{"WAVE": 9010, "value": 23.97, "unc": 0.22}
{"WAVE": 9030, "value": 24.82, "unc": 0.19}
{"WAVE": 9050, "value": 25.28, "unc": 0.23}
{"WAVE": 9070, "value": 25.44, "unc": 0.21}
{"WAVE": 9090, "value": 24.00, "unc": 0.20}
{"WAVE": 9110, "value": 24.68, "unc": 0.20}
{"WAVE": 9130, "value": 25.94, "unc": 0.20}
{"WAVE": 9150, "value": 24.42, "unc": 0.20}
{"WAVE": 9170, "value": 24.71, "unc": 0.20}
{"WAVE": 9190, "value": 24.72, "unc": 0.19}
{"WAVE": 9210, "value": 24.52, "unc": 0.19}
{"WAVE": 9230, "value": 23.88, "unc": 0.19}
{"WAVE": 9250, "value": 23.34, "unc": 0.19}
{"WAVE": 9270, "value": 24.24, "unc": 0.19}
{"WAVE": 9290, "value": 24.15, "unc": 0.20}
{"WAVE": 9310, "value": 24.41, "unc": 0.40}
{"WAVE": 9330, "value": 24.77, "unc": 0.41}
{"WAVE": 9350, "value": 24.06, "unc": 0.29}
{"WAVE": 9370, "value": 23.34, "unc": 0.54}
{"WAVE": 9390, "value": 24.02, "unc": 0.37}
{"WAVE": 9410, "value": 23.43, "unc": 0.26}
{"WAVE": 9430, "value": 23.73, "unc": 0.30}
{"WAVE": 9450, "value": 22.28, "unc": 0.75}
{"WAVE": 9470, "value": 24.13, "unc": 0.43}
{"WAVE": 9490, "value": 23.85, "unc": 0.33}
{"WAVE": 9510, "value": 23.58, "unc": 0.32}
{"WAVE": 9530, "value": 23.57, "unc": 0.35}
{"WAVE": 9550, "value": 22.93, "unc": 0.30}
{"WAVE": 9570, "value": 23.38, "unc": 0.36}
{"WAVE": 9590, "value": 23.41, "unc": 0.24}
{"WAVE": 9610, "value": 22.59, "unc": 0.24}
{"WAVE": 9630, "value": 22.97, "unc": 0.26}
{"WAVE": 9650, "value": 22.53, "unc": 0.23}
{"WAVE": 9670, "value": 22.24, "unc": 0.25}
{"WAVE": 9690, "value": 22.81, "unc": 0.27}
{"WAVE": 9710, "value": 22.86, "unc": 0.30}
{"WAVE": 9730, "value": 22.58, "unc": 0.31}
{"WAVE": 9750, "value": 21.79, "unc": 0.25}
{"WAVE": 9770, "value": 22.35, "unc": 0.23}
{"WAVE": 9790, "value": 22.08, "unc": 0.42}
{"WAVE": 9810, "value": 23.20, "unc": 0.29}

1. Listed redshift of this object 0.000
